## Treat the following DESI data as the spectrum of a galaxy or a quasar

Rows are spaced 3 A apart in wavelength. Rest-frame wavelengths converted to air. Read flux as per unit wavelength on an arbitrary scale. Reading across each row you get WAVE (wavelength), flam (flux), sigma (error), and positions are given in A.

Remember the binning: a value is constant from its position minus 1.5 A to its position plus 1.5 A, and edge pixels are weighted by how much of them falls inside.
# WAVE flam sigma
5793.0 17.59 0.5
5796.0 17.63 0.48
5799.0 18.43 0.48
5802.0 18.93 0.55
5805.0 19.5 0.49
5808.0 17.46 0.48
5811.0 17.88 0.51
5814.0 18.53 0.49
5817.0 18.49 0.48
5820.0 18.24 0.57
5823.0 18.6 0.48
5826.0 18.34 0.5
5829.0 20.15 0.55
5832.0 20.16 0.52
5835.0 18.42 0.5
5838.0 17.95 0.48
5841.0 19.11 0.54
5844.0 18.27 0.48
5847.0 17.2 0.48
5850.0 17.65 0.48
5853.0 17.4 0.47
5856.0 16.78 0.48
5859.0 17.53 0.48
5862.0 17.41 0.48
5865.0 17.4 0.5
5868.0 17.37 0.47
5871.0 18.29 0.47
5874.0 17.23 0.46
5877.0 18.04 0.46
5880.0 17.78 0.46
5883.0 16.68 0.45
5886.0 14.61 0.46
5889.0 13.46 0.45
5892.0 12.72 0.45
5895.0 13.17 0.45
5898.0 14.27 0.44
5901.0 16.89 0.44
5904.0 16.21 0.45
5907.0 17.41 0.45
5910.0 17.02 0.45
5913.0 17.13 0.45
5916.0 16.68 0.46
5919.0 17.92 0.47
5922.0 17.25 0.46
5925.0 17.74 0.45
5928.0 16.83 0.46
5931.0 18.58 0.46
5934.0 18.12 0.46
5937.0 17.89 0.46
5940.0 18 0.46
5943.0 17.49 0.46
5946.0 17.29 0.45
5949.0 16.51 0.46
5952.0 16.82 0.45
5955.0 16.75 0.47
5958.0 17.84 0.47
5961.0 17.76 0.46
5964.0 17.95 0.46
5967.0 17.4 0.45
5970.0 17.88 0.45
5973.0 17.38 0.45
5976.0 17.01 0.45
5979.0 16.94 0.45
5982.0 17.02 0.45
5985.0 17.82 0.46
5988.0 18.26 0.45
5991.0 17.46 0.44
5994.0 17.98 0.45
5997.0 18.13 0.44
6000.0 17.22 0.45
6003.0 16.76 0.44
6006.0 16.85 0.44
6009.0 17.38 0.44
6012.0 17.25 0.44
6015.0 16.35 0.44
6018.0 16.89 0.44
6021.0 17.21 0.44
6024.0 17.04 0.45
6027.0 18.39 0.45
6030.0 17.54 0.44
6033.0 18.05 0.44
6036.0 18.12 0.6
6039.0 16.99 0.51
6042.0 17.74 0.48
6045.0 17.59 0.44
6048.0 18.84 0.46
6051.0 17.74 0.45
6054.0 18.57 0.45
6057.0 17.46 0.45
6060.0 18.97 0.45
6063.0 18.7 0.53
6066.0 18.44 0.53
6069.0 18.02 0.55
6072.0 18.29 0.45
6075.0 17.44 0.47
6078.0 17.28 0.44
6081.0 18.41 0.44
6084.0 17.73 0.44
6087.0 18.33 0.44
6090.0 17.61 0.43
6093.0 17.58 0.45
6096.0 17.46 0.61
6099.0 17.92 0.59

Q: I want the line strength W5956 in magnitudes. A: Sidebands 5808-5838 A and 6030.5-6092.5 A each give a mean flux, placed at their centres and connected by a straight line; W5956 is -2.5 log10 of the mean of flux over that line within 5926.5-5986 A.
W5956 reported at 0.05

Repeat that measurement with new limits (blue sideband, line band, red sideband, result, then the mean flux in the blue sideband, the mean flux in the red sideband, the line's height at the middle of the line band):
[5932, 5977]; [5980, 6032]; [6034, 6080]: 0.02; 17.5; 18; 17.8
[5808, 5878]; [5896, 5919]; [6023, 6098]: 0.10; 18.1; 17.9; 18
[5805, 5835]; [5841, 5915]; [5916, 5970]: 0.09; 18.7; 17.5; 18.1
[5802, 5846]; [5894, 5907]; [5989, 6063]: 0.18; 18.6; 17.6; 18.3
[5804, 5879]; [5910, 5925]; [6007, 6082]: 0.04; 18.1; 17.8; 18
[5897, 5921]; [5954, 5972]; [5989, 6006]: -0.03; 16.8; 17.5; 17.2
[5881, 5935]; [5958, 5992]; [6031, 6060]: -0.03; 16.3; 17.9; 17.1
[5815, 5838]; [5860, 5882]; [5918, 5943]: 0.05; 18.8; 17.8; 18.4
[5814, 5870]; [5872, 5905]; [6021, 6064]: 0.16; 18.1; 17.9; 18.1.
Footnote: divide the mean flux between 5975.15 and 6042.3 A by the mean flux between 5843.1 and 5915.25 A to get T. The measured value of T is 1.1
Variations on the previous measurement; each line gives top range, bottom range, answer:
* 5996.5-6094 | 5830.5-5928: 1.04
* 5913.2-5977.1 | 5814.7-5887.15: 0.98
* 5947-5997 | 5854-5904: 1.07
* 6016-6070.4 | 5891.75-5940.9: 1.07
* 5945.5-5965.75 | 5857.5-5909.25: 1.06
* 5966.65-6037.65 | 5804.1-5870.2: 0.96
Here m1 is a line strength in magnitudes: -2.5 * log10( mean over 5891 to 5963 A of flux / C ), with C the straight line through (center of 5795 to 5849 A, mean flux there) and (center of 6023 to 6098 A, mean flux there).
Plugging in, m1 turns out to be 0.09 mag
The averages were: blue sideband 18.5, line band 16.9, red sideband 17.9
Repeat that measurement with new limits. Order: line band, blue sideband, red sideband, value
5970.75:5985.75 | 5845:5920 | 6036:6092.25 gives 0.01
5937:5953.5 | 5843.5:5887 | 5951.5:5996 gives 0.01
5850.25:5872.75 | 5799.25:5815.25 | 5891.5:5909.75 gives -0.05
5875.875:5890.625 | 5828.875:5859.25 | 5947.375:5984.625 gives 0.12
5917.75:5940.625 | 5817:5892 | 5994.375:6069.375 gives -0.01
